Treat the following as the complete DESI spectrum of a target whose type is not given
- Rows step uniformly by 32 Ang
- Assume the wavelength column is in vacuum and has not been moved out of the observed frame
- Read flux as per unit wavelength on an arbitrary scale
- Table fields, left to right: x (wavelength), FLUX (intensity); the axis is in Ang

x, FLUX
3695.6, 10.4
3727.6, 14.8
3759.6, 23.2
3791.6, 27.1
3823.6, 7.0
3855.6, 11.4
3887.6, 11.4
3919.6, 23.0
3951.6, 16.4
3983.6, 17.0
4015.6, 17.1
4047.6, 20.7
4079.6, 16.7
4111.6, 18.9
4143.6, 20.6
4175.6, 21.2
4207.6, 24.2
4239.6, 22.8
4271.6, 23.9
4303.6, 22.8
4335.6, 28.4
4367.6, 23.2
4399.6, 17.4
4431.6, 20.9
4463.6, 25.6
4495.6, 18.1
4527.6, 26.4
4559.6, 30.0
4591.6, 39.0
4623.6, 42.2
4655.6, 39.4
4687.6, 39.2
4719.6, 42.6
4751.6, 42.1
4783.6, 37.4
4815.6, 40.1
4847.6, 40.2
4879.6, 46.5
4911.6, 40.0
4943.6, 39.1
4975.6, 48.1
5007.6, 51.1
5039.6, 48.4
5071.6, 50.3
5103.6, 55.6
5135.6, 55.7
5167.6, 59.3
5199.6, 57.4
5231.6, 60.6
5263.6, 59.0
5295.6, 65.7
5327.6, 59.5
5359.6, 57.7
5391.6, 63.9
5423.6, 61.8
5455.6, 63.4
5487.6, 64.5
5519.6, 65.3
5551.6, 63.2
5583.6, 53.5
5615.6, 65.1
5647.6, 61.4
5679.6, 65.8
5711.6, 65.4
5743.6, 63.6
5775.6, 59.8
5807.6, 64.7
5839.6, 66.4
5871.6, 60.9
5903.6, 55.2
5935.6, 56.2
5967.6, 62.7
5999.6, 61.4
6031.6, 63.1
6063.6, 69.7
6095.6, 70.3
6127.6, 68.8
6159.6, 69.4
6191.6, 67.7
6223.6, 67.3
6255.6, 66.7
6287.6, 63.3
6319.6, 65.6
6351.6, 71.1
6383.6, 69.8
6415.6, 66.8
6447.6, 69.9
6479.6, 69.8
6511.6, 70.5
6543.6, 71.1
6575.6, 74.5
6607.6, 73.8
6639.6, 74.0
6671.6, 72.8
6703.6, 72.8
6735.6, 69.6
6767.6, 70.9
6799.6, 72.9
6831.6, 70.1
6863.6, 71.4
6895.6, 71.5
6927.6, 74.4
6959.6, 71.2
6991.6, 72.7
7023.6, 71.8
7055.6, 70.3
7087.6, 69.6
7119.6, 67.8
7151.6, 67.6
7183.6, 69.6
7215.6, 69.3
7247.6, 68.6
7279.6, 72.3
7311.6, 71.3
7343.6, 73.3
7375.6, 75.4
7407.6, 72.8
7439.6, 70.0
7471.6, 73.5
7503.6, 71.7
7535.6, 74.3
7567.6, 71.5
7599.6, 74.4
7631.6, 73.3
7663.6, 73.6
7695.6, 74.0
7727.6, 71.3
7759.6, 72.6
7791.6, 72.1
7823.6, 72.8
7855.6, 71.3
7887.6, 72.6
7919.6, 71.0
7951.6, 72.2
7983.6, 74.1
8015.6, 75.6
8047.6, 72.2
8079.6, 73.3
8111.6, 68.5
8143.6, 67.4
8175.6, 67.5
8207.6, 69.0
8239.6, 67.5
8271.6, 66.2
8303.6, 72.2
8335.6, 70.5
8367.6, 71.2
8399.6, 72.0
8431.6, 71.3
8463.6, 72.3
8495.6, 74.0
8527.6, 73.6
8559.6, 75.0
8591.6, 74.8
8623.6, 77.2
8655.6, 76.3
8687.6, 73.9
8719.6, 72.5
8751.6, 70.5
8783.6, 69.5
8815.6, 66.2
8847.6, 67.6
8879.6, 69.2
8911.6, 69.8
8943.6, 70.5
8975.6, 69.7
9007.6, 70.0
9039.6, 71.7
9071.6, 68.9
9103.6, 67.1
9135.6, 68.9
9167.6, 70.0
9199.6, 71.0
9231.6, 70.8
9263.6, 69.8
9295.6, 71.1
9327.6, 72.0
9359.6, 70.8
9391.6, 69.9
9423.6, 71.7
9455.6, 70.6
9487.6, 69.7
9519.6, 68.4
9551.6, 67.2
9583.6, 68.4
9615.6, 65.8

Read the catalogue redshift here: 0.145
